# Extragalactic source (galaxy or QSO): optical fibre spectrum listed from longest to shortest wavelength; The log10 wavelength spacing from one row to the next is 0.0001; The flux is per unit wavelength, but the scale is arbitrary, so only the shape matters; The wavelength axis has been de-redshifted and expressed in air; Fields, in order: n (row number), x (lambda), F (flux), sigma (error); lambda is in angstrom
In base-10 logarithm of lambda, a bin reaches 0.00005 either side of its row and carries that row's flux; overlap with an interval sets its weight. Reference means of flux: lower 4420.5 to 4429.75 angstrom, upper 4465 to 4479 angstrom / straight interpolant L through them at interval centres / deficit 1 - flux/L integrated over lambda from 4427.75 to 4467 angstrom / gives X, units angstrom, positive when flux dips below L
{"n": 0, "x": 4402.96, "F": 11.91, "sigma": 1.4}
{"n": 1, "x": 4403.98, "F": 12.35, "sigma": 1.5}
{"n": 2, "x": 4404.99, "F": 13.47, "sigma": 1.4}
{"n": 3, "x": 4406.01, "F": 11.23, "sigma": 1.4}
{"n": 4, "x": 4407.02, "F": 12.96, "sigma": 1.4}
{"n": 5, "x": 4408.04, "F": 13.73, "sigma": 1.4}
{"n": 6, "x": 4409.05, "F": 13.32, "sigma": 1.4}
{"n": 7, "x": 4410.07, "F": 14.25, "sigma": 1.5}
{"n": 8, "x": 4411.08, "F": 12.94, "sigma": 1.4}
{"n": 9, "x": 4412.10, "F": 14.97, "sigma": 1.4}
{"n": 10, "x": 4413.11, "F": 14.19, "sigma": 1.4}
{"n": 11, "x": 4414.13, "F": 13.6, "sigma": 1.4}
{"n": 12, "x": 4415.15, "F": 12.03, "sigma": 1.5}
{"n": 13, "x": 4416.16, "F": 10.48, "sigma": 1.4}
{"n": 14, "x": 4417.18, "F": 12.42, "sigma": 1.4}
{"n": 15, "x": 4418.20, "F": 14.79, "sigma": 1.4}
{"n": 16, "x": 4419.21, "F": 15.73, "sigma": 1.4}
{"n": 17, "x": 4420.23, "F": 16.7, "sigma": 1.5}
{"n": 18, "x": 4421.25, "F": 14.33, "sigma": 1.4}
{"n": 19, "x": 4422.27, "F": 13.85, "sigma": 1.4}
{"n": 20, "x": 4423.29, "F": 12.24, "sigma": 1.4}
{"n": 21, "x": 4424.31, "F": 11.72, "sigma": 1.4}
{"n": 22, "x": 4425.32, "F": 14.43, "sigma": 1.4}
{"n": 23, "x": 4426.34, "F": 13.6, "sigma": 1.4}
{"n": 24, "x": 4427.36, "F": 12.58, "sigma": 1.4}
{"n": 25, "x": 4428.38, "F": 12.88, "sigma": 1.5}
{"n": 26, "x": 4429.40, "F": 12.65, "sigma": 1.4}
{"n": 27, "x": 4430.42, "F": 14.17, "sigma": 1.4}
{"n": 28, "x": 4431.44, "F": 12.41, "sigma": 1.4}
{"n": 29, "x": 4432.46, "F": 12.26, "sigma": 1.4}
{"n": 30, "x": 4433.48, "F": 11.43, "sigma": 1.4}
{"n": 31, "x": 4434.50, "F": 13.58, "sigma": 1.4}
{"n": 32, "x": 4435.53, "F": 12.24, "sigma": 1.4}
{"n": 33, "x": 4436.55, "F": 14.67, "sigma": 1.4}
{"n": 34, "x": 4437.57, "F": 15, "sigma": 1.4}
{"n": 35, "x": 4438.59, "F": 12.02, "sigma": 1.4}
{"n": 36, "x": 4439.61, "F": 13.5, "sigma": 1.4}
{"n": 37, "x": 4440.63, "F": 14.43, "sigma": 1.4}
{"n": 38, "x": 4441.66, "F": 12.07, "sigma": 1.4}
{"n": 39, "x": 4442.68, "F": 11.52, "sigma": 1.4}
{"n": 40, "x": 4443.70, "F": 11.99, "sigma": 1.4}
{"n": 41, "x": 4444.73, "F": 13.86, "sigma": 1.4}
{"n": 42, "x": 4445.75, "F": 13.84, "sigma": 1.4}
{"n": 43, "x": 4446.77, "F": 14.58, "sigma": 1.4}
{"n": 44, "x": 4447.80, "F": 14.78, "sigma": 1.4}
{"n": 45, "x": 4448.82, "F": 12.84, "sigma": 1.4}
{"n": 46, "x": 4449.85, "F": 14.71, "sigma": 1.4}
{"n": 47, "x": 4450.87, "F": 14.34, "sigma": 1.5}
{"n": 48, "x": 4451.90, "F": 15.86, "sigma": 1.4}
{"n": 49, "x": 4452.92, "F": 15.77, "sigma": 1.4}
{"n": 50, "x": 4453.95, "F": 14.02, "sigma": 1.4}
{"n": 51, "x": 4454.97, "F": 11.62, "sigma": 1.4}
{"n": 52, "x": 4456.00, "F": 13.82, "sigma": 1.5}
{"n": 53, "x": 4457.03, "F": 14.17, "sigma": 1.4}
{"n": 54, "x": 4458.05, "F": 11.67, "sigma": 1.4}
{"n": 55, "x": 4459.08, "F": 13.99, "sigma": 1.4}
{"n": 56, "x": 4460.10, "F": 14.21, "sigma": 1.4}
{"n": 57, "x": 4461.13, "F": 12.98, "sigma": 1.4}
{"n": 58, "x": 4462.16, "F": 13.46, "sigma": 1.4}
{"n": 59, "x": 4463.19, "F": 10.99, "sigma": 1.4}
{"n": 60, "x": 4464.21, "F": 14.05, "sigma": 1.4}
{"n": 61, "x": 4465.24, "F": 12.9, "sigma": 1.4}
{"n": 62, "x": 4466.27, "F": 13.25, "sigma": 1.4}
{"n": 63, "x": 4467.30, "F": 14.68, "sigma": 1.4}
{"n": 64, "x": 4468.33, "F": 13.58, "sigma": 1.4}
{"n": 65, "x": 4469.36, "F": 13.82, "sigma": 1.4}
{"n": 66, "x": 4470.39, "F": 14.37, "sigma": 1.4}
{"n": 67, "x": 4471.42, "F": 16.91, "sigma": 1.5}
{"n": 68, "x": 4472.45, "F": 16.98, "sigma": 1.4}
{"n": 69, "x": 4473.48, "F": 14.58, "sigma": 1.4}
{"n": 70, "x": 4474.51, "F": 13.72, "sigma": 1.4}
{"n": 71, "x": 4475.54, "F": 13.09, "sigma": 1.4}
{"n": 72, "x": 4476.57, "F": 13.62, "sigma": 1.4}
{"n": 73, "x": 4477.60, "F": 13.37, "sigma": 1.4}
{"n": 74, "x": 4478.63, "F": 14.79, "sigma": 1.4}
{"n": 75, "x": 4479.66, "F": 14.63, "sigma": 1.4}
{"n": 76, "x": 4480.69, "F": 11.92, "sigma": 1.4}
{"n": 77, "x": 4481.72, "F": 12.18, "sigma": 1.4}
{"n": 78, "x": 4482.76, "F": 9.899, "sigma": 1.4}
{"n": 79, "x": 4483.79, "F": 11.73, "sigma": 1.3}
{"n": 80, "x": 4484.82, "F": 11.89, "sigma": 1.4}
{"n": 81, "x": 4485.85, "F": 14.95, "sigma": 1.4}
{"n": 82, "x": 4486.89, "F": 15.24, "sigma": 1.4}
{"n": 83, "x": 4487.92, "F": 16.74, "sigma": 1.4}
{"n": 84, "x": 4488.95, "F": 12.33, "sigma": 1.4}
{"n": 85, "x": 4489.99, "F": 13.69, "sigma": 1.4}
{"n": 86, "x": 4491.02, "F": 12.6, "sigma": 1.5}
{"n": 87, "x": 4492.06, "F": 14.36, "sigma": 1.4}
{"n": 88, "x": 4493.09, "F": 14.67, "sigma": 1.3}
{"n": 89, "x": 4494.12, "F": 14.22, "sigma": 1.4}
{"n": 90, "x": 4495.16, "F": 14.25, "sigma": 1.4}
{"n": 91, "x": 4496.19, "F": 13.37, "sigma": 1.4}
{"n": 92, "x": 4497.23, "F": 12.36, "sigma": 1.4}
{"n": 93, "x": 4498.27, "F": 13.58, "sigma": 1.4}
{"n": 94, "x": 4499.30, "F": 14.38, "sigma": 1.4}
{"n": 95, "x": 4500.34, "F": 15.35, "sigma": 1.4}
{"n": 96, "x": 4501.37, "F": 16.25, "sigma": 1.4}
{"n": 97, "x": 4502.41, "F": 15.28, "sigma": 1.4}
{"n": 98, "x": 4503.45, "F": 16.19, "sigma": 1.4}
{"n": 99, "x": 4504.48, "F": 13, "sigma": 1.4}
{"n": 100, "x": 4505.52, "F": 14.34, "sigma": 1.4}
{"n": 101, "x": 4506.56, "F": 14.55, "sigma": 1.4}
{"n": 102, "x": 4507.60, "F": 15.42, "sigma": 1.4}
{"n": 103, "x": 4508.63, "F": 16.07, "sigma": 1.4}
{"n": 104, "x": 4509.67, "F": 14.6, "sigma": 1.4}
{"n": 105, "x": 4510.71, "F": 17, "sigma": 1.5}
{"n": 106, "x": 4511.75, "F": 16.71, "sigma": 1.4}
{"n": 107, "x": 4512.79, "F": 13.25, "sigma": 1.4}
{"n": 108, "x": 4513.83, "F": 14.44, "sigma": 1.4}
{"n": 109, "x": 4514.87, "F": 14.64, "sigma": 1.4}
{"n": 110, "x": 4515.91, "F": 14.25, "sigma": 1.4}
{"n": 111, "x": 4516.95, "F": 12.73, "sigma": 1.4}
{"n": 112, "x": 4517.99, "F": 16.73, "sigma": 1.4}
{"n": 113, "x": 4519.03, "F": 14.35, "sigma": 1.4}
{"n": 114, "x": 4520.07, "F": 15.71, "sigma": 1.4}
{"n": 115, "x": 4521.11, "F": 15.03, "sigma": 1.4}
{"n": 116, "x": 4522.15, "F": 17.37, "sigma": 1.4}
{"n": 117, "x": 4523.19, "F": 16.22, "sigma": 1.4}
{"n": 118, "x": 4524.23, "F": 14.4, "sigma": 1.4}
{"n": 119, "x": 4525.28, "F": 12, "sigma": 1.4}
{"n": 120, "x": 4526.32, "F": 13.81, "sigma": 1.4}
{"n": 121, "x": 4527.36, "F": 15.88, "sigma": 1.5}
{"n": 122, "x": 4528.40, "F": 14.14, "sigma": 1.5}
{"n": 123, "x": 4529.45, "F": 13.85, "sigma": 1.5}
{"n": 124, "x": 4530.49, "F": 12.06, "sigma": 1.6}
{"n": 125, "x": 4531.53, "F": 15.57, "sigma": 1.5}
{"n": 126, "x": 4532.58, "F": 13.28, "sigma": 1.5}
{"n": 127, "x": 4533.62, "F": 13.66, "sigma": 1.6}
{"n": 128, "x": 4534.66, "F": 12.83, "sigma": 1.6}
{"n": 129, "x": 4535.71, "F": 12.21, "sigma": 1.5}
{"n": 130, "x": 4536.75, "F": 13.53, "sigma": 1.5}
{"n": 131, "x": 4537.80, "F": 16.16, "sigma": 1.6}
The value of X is 1.0 angstrom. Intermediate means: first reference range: 13.2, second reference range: 14.3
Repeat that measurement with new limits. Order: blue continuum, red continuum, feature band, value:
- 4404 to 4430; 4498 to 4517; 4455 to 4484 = 1.50 angstrom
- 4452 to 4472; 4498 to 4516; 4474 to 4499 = 1.66 angstrom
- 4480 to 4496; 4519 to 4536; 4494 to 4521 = -1.78 angstrom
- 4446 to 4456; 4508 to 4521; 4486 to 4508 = 0.64 angstrom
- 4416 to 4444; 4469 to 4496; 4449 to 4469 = -0.13 angstrom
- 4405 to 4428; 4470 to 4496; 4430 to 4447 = 0.59 angstrom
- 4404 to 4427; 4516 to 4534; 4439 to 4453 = -0.03 angstrom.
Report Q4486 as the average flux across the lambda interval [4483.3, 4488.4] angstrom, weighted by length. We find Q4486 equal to 14.1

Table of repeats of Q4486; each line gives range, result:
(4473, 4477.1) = 13.8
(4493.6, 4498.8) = 13.6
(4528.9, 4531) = 12.9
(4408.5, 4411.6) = 13.5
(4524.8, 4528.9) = 14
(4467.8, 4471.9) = 14.6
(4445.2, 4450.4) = 14.2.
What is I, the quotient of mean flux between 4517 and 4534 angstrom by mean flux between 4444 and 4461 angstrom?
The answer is 1.0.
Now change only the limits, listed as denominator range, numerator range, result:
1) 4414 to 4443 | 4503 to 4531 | 1.12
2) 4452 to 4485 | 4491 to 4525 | 1.09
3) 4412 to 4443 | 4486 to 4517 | 1.09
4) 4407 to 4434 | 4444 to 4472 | 1.04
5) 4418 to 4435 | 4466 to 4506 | 1.04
